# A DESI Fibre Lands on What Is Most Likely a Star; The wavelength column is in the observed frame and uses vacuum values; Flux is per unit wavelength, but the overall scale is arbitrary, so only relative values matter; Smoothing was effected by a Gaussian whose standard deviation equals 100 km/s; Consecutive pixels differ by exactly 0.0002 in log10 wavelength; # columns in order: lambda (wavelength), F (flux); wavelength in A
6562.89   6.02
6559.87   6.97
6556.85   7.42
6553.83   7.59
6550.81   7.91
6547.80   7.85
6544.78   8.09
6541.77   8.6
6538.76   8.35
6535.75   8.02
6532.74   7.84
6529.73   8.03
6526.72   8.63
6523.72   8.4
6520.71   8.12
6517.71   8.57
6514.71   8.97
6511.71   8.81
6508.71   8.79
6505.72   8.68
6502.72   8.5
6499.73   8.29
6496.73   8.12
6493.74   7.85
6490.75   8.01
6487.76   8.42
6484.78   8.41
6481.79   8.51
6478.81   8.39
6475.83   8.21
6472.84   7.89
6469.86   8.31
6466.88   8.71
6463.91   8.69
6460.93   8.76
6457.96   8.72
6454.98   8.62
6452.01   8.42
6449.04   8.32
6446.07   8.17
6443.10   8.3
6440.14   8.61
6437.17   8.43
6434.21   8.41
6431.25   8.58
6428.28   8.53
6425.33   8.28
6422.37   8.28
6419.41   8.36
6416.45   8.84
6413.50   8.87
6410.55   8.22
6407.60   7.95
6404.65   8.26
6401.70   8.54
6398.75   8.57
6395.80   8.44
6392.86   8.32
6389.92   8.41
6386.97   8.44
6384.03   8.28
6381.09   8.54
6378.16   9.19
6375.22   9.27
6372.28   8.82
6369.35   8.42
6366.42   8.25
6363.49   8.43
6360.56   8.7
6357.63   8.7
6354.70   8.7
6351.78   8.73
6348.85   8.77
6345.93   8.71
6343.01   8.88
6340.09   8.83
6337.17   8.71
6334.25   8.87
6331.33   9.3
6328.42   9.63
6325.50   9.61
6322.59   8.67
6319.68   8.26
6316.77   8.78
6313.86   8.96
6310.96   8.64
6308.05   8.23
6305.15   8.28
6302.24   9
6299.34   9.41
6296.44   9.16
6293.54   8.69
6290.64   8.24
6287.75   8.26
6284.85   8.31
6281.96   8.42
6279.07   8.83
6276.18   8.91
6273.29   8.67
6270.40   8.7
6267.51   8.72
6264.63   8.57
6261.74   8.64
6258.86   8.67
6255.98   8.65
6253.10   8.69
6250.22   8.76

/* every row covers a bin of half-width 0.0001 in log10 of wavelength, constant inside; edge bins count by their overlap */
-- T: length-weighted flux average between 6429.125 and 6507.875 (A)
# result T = 8.4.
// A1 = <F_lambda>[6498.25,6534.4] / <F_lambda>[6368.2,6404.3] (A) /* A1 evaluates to 1.0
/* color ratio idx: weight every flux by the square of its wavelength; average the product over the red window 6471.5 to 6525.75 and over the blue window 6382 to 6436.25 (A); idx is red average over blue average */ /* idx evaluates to 1.0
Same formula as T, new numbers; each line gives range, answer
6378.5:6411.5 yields 8.39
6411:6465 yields 8.5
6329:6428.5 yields 8.61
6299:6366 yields 8.8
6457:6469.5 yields 8.69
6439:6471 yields 8.51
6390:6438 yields 8.43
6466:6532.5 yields 8.38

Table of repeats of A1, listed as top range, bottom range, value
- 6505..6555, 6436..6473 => 0.98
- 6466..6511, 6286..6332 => 0.95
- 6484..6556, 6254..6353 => 0.95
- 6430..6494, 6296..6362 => 0.95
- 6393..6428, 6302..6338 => 0.95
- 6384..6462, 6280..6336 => 0.96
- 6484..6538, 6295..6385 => 0.95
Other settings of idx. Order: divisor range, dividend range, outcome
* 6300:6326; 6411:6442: 1.01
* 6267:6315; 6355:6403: 1.02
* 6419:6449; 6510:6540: 1.03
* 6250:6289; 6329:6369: 1.04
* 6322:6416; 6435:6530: 1.01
